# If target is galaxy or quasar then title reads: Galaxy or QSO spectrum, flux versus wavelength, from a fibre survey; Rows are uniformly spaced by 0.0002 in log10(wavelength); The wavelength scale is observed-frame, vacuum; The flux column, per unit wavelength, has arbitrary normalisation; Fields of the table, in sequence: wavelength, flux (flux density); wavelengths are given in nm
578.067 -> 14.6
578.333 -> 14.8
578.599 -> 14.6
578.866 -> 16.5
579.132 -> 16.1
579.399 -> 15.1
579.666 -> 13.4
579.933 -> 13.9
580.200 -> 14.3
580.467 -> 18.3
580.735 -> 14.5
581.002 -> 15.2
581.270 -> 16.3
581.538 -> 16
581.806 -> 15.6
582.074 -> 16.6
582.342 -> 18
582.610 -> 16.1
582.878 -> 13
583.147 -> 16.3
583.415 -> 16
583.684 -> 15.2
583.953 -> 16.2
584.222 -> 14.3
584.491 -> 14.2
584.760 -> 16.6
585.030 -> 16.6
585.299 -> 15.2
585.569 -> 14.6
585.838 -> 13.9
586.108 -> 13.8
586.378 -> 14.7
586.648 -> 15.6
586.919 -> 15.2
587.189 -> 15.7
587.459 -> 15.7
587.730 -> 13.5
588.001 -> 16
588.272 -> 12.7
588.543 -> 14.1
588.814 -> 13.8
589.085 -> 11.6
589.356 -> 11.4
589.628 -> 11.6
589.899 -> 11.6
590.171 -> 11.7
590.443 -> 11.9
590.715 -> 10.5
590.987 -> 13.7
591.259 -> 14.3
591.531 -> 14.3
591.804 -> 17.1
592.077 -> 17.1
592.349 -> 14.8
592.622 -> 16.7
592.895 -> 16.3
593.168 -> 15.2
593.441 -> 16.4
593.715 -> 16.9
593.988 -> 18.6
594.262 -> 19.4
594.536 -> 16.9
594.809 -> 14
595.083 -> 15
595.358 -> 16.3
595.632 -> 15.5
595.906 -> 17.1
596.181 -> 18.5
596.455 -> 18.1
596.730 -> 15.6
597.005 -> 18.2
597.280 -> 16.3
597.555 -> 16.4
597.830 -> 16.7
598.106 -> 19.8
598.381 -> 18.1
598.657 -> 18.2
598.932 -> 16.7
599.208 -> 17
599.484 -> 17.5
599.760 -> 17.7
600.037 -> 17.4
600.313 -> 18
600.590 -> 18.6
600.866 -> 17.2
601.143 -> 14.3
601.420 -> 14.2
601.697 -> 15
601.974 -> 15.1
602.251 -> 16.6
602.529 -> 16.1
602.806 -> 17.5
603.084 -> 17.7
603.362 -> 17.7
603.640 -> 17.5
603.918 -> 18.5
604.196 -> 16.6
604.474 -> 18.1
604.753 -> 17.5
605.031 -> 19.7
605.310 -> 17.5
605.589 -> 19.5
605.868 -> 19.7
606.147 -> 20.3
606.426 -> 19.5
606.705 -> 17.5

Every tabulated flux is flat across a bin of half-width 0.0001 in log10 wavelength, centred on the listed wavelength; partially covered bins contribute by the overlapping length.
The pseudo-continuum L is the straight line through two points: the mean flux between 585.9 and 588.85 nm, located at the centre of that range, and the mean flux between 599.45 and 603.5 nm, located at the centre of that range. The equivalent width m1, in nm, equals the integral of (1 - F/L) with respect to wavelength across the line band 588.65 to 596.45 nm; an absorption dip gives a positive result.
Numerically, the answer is 0.21 nm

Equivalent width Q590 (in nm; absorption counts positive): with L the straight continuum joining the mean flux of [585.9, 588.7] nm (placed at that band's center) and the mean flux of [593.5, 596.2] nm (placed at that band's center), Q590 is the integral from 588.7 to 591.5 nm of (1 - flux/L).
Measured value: 0.57 nm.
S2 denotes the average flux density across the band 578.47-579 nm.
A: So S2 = 15.6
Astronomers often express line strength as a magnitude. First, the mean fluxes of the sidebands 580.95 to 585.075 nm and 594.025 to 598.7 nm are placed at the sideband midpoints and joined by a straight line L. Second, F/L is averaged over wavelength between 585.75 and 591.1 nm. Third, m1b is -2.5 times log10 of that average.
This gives 0.21 mag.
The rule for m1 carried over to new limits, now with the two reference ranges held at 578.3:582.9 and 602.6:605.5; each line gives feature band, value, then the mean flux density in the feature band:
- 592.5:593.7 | 0.04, 16.2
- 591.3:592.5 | 0.07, 15.7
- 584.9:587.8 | 0.20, 15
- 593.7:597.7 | 0.04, 16.9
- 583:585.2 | 0.03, 15.7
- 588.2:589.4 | 0.26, 12.8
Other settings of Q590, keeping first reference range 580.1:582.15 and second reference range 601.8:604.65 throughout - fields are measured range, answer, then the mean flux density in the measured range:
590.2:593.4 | 0.349 nm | 14.7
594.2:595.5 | 0.039 nm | 16.1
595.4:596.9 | -0.021 nm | 16.9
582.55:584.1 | 0.053 nm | 15.4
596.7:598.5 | -0.064 nm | 17.4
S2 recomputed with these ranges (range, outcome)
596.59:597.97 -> 16.6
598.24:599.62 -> 17.5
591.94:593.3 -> 16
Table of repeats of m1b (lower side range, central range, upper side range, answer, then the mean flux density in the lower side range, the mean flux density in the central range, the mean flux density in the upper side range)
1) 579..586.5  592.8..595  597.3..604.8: -0.018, 15.4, 16.7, 17.1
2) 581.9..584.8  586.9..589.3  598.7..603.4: 0.132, 15.7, 14.1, 16.7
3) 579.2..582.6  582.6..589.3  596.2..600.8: 0.099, 15.6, 14.8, 17.5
